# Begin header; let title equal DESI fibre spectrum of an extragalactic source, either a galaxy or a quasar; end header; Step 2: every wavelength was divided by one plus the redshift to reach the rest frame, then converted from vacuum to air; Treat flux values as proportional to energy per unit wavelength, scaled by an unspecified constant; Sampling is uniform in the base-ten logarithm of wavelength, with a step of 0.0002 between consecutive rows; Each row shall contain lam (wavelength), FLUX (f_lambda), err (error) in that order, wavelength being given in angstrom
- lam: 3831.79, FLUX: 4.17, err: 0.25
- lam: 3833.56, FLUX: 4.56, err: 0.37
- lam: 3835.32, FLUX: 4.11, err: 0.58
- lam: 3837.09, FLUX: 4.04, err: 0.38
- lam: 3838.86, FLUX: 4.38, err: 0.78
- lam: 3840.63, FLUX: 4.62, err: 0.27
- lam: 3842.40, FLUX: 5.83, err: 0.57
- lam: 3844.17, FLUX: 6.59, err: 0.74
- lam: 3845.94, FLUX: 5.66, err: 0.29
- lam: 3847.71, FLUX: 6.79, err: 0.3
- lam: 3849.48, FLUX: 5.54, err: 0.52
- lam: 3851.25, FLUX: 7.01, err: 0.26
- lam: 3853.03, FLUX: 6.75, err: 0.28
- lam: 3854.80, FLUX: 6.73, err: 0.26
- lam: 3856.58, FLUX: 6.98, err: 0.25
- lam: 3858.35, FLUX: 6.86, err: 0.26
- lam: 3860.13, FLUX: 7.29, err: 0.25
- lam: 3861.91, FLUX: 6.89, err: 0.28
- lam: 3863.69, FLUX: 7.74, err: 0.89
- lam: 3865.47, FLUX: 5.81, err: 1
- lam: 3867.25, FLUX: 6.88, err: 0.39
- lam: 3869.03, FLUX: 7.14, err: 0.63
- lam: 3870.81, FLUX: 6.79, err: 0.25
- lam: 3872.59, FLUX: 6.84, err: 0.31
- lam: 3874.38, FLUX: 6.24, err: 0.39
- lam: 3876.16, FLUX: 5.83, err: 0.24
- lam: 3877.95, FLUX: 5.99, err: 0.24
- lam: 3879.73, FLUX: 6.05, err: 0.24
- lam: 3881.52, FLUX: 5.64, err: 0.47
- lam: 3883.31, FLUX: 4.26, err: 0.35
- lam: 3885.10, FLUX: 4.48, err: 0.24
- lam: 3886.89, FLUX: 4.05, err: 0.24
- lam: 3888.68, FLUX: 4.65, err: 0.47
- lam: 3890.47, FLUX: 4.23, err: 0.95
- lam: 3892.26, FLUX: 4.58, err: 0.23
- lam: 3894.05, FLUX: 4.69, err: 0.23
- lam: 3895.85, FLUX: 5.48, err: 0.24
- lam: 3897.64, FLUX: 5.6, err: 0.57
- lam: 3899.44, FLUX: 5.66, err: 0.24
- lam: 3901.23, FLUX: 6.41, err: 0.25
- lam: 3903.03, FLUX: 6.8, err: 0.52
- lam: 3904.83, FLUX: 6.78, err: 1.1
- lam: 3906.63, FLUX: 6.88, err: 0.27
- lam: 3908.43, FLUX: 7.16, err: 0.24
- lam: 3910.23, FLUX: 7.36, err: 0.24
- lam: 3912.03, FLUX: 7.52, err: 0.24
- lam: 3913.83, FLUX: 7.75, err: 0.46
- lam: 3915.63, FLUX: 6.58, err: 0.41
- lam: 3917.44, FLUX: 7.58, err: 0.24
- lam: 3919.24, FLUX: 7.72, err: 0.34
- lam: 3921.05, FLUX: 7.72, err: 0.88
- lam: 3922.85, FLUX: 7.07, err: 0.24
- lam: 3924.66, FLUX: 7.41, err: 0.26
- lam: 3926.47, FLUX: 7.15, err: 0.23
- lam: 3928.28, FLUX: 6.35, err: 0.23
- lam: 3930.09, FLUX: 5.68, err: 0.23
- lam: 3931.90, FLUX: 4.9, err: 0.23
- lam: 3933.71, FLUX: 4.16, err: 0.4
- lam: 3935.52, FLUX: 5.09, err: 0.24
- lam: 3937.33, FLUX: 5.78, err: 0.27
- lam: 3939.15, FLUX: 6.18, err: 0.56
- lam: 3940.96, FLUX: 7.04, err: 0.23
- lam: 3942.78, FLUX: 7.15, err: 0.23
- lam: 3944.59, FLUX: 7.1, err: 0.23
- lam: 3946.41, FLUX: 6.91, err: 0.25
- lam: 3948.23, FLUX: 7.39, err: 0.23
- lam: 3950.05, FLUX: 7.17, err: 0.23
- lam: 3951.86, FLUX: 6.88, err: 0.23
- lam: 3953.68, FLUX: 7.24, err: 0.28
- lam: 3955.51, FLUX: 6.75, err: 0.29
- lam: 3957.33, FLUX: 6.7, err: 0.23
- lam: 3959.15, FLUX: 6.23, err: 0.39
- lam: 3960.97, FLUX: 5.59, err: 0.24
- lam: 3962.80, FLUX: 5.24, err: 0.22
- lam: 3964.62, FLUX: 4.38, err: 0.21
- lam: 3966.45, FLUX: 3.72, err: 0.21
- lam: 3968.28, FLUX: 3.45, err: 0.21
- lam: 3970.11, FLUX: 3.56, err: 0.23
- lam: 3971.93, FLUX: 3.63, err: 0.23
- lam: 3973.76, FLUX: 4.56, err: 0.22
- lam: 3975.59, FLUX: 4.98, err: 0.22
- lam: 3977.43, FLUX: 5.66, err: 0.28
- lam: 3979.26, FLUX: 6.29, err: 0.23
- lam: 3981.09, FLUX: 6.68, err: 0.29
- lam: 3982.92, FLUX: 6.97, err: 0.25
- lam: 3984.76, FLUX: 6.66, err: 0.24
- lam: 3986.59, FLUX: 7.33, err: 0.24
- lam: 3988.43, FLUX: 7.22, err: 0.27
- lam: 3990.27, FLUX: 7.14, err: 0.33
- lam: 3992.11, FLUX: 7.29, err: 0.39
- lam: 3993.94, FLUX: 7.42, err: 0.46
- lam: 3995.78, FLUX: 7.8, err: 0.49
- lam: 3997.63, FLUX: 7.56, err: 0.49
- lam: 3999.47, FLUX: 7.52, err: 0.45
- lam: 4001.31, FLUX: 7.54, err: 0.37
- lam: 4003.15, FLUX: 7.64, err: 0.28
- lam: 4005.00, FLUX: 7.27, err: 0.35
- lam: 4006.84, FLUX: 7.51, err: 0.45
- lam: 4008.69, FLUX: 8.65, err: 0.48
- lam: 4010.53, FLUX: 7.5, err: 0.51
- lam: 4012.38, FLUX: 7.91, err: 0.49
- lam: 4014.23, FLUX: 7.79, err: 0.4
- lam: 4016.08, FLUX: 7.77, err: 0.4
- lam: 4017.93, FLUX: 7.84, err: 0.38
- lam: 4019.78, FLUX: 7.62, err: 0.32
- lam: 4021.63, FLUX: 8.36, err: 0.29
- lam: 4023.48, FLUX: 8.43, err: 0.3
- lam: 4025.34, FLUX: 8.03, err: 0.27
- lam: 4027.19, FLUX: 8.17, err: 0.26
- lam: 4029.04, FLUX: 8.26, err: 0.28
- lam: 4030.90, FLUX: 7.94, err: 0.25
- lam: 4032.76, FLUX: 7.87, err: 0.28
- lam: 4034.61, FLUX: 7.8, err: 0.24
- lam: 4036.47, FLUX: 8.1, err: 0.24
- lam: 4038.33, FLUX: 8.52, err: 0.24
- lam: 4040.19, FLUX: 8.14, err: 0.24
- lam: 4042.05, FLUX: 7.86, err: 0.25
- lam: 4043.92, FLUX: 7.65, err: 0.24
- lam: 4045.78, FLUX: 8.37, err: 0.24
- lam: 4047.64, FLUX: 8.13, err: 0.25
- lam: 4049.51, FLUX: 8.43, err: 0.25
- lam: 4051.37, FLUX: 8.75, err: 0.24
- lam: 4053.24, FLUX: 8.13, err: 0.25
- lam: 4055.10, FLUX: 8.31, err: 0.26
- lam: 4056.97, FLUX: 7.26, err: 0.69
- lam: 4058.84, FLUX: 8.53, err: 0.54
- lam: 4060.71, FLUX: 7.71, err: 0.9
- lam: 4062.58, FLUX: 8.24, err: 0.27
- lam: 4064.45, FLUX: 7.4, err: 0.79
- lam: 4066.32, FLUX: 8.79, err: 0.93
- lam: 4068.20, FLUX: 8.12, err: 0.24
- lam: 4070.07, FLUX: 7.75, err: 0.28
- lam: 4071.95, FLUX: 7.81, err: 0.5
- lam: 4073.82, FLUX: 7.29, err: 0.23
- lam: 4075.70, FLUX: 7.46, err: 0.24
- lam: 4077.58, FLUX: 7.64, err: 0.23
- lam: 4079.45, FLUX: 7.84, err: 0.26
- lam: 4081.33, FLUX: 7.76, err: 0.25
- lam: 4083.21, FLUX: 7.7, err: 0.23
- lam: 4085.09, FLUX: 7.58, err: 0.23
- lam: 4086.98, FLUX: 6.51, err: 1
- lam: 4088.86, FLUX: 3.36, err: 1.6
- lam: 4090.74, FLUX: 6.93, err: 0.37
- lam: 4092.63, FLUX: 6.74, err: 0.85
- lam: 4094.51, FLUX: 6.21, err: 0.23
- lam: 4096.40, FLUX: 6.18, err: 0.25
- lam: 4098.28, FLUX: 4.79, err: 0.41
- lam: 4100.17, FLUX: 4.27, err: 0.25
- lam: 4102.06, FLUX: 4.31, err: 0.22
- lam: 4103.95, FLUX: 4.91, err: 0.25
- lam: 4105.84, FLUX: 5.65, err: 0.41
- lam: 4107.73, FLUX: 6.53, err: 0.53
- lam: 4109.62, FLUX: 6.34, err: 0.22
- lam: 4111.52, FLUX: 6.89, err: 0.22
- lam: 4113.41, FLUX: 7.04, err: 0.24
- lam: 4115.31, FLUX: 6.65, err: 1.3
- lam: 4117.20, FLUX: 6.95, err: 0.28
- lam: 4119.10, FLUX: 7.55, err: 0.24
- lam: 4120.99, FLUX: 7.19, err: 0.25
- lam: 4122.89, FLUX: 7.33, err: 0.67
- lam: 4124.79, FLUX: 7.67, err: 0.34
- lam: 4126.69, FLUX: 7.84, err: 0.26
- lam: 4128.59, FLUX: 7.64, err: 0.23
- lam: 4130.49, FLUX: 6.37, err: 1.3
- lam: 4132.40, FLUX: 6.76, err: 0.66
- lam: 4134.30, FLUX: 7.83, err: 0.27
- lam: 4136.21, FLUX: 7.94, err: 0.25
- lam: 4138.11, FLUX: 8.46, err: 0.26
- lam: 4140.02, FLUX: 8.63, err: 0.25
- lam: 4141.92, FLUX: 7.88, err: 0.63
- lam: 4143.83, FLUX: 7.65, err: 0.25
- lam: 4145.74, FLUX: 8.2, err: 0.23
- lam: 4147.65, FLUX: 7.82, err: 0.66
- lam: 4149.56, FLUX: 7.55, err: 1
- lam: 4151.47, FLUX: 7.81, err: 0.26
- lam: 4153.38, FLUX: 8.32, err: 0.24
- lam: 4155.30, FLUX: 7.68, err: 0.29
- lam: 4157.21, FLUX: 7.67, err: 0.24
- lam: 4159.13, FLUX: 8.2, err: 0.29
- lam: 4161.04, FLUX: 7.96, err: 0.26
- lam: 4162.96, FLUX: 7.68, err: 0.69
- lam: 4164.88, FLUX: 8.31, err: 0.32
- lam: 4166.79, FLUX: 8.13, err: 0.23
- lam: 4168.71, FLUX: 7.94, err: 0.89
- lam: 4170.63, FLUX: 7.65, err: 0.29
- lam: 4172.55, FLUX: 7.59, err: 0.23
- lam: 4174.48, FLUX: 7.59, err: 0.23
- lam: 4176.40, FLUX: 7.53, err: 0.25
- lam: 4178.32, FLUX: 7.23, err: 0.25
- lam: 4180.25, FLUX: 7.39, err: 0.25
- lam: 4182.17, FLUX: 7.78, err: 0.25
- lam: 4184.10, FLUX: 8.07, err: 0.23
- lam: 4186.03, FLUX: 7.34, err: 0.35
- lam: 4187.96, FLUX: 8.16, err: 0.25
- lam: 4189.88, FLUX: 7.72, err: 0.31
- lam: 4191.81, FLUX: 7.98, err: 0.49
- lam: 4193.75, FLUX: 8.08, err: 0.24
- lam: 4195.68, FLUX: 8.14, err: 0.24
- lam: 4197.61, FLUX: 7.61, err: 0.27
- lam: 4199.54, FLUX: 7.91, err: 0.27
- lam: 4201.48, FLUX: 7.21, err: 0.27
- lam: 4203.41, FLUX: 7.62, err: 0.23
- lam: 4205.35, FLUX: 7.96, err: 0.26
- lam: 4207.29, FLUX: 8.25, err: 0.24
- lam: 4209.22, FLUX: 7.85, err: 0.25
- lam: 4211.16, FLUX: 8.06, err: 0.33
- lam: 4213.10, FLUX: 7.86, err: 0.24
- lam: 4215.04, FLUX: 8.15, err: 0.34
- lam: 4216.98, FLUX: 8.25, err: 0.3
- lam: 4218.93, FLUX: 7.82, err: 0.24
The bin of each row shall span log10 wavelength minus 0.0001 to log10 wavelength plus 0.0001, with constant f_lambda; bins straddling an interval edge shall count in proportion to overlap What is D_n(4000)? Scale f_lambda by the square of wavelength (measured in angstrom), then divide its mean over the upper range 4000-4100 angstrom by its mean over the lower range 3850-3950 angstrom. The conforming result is 1.30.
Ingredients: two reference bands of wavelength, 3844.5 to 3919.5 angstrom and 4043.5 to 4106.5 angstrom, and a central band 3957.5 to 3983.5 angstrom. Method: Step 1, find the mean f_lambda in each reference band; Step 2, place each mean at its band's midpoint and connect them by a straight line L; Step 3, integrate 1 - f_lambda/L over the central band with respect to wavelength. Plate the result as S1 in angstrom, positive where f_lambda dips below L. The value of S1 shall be 6.1 angstrom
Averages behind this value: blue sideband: 6.27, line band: 5.09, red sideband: 7.13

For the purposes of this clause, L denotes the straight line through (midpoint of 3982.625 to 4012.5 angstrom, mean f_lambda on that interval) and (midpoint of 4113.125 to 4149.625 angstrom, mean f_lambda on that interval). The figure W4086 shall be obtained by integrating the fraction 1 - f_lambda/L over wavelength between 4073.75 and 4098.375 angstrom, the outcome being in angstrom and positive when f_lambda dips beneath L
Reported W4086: 2.5 angstrom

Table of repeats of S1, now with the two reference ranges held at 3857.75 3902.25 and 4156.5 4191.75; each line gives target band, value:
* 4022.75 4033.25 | -2.01 angstrom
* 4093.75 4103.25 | 2.81 angstrom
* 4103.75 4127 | 1.74 angstrom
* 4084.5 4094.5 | 1.45 angstrom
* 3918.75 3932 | -1.51 angstrom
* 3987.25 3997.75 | -1.29 angstrom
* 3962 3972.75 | 4.07 angstrom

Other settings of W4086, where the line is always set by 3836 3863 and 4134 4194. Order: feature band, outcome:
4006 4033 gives -3.5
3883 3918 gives 2.6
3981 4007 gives -1.5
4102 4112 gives 2.3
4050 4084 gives -2.8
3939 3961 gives -0.6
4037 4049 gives -1.5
